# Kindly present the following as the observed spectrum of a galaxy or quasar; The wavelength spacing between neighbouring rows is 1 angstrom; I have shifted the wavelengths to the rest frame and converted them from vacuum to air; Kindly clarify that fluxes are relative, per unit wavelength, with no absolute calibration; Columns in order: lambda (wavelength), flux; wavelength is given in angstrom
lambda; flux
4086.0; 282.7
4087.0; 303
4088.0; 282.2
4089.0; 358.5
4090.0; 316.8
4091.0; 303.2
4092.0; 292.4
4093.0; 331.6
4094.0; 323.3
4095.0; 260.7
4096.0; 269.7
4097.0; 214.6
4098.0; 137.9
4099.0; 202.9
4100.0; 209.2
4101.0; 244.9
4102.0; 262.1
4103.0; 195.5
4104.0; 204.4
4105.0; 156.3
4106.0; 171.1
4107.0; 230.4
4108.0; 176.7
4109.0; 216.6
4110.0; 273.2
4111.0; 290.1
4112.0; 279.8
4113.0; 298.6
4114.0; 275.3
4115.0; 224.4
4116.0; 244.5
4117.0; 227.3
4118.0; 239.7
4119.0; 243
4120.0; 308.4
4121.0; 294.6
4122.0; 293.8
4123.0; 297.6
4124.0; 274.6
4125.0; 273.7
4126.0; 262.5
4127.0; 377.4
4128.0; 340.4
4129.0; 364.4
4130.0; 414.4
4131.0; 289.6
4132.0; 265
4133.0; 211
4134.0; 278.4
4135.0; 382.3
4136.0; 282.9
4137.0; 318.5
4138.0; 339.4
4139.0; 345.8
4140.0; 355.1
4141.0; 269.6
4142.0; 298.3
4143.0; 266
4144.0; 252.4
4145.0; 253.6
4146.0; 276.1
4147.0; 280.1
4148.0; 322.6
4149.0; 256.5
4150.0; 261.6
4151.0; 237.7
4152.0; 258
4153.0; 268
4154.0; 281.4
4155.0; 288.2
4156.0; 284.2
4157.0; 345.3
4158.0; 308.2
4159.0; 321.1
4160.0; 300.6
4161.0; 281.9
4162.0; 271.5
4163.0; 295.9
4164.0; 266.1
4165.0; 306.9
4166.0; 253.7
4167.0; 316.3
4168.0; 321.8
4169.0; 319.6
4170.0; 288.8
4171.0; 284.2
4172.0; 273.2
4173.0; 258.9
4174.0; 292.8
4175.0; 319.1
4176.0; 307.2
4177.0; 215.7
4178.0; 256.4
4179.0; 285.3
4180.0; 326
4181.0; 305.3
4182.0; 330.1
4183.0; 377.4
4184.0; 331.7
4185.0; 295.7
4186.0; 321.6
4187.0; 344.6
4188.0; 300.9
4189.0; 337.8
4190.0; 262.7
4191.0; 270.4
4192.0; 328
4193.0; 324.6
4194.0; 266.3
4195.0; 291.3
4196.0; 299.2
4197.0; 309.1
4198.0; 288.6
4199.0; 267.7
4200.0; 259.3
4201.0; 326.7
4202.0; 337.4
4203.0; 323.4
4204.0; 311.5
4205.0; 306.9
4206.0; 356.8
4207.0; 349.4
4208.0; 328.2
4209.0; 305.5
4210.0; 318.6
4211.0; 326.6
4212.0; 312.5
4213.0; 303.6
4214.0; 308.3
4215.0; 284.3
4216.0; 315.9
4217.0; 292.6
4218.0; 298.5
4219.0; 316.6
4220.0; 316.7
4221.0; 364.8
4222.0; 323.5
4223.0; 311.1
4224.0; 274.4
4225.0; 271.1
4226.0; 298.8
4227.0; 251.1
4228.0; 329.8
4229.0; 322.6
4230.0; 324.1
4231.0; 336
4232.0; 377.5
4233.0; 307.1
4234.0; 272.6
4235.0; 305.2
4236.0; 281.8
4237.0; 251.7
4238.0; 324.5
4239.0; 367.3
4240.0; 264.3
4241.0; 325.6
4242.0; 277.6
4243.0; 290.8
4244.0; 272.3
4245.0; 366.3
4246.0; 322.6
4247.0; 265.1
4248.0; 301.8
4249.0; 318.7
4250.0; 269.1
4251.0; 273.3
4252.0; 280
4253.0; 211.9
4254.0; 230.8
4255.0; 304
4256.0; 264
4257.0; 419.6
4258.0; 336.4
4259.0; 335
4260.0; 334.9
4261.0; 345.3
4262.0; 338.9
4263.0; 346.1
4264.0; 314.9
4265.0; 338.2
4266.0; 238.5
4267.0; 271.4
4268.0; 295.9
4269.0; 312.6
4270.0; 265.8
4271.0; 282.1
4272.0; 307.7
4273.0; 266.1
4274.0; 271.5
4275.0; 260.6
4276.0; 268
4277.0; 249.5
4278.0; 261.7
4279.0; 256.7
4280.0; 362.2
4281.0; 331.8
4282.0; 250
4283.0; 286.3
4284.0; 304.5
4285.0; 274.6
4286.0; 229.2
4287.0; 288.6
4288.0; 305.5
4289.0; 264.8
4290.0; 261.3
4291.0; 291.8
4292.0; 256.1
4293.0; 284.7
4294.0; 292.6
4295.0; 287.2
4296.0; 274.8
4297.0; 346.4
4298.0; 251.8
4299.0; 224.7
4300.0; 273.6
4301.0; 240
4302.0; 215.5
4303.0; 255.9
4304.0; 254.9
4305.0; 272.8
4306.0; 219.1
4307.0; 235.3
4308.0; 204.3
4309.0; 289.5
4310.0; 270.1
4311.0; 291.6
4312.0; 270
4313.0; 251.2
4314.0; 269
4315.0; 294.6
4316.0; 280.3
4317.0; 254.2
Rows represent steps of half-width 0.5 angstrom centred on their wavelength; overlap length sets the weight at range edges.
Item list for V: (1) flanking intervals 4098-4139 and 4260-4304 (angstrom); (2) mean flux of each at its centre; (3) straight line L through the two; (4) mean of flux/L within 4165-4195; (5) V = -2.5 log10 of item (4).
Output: -0.103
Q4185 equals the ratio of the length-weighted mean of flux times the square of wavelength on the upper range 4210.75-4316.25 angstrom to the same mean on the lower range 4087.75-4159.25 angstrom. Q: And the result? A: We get 1.12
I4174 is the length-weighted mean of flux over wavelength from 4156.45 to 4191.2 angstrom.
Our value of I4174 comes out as 300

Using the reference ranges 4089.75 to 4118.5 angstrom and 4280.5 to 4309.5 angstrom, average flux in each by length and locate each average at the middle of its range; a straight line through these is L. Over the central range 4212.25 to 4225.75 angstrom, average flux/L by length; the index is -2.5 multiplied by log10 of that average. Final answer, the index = -0.19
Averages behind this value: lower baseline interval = 243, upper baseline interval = 268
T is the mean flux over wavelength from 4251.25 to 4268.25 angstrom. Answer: 306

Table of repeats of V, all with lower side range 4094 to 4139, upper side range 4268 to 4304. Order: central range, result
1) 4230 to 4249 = -0.127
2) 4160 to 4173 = -0.080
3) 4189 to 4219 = -0.135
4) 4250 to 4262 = -0.110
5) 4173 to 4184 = -0.120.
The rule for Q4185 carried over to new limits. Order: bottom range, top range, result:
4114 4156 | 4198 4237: 1.12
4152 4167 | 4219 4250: 1.09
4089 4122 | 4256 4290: 1.28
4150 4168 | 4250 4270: 1.11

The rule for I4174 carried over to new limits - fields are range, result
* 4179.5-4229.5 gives 311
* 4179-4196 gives 312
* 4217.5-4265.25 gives 308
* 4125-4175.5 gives 296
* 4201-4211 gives 326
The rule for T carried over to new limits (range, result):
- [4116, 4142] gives 301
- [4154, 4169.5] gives 298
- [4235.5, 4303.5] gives 289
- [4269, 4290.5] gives 279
